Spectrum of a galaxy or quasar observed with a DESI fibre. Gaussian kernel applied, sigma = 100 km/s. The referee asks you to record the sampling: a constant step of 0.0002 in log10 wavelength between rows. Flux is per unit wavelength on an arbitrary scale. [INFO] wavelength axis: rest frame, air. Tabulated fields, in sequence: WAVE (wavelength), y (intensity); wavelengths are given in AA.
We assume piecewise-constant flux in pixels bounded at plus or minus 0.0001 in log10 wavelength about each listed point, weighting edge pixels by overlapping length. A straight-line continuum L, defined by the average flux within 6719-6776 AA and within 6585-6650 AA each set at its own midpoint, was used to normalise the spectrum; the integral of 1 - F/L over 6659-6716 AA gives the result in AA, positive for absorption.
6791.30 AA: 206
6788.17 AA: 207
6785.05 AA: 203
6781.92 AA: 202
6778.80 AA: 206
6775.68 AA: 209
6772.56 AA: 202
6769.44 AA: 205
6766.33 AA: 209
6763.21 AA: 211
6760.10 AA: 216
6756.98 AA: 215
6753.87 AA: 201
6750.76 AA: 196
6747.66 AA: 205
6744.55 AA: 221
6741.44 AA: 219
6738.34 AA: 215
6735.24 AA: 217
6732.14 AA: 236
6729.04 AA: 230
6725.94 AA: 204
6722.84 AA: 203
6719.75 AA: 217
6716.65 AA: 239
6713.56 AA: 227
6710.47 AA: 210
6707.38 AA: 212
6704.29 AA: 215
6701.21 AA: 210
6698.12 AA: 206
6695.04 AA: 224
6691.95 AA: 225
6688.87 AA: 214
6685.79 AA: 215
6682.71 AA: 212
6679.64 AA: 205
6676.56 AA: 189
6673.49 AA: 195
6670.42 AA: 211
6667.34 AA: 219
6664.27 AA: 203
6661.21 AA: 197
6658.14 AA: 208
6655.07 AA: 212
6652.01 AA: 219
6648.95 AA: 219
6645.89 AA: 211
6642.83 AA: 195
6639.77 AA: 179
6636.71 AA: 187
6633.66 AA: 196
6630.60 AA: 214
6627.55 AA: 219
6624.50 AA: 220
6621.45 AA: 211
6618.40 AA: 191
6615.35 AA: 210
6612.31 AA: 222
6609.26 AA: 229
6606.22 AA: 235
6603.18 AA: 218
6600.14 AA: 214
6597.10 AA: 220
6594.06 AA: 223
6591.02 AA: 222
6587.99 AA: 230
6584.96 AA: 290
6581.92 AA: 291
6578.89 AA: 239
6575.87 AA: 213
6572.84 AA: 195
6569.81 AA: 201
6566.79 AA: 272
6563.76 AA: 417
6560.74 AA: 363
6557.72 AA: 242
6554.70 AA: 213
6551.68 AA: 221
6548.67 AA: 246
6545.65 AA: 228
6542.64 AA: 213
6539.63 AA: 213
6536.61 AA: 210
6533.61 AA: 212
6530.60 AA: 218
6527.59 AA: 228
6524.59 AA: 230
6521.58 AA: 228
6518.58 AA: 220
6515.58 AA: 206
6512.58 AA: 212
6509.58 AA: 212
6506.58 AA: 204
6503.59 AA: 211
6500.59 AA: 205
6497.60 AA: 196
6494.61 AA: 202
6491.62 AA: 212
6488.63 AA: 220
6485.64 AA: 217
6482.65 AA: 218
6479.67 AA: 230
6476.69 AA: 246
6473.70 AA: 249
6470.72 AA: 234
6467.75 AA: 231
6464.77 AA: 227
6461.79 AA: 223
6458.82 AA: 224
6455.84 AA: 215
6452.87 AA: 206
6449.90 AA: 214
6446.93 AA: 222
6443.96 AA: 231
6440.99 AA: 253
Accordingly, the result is 0.6 AA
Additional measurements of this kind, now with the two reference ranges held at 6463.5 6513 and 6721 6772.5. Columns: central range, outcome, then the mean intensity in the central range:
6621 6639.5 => 0.8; 206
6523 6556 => -0.5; 221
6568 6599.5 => -2.3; 232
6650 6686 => 1.3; 207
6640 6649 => 0.5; 202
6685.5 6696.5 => -0.3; 220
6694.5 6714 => 0.0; 214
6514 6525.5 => -0.1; 220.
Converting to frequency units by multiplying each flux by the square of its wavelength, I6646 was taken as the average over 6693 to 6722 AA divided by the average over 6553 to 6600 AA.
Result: 0.89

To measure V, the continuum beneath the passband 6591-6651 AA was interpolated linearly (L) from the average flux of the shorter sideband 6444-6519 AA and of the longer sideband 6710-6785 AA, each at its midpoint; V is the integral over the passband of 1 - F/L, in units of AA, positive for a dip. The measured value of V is 1.1 AA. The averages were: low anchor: 218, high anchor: 213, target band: 212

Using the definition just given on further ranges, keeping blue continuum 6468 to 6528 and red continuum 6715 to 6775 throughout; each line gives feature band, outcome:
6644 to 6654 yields 0.0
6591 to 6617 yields -0.5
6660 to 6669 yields 0.4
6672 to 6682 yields 0.8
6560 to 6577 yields -4.4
